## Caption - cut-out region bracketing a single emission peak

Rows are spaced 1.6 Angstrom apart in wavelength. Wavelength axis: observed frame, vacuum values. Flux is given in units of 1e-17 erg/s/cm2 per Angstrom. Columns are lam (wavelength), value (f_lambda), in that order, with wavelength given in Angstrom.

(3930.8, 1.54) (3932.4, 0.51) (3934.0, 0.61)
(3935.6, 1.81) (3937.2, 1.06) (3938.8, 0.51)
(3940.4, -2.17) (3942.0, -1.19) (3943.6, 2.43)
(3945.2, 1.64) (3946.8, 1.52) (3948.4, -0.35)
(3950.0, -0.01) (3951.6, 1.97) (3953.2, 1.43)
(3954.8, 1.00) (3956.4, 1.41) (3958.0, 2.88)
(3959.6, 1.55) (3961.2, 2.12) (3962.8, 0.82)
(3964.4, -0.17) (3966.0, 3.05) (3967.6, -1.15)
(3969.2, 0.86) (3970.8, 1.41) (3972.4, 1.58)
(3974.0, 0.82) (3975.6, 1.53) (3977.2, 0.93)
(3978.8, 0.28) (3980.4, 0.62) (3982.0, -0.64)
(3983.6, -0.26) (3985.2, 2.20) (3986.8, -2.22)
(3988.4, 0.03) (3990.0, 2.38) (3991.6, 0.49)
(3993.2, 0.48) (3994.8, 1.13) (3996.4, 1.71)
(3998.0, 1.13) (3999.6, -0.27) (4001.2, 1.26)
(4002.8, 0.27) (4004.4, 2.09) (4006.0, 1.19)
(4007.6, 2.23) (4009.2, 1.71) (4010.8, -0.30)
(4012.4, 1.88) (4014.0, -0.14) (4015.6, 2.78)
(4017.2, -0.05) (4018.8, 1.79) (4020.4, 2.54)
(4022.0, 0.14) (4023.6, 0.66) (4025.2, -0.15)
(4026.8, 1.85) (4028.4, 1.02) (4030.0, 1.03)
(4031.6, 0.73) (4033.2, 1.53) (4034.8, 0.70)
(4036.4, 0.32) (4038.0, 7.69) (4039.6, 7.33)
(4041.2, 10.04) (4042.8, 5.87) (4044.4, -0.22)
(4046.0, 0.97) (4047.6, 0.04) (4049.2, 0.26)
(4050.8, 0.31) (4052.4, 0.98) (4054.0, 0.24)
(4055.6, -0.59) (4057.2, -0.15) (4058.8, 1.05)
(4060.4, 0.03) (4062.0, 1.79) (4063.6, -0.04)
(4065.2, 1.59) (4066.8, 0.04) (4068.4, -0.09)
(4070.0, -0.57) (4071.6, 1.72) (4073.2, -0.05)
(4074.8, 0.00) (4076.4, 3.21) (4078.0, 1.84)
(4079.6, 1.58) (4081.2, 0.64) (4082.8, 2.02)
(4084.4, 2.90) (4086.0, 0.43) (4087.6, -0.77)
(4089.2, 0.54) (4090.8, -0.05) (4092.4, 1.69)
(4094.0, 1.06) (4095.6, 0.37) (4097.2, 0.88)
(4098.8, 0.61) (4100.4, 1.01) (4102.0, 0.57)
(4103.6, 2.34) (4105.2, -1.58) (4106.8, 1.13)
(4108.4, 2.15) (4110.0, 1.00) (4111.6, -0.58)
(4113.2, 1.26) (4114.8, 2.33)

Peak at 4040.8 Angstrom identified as [O II] 3727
